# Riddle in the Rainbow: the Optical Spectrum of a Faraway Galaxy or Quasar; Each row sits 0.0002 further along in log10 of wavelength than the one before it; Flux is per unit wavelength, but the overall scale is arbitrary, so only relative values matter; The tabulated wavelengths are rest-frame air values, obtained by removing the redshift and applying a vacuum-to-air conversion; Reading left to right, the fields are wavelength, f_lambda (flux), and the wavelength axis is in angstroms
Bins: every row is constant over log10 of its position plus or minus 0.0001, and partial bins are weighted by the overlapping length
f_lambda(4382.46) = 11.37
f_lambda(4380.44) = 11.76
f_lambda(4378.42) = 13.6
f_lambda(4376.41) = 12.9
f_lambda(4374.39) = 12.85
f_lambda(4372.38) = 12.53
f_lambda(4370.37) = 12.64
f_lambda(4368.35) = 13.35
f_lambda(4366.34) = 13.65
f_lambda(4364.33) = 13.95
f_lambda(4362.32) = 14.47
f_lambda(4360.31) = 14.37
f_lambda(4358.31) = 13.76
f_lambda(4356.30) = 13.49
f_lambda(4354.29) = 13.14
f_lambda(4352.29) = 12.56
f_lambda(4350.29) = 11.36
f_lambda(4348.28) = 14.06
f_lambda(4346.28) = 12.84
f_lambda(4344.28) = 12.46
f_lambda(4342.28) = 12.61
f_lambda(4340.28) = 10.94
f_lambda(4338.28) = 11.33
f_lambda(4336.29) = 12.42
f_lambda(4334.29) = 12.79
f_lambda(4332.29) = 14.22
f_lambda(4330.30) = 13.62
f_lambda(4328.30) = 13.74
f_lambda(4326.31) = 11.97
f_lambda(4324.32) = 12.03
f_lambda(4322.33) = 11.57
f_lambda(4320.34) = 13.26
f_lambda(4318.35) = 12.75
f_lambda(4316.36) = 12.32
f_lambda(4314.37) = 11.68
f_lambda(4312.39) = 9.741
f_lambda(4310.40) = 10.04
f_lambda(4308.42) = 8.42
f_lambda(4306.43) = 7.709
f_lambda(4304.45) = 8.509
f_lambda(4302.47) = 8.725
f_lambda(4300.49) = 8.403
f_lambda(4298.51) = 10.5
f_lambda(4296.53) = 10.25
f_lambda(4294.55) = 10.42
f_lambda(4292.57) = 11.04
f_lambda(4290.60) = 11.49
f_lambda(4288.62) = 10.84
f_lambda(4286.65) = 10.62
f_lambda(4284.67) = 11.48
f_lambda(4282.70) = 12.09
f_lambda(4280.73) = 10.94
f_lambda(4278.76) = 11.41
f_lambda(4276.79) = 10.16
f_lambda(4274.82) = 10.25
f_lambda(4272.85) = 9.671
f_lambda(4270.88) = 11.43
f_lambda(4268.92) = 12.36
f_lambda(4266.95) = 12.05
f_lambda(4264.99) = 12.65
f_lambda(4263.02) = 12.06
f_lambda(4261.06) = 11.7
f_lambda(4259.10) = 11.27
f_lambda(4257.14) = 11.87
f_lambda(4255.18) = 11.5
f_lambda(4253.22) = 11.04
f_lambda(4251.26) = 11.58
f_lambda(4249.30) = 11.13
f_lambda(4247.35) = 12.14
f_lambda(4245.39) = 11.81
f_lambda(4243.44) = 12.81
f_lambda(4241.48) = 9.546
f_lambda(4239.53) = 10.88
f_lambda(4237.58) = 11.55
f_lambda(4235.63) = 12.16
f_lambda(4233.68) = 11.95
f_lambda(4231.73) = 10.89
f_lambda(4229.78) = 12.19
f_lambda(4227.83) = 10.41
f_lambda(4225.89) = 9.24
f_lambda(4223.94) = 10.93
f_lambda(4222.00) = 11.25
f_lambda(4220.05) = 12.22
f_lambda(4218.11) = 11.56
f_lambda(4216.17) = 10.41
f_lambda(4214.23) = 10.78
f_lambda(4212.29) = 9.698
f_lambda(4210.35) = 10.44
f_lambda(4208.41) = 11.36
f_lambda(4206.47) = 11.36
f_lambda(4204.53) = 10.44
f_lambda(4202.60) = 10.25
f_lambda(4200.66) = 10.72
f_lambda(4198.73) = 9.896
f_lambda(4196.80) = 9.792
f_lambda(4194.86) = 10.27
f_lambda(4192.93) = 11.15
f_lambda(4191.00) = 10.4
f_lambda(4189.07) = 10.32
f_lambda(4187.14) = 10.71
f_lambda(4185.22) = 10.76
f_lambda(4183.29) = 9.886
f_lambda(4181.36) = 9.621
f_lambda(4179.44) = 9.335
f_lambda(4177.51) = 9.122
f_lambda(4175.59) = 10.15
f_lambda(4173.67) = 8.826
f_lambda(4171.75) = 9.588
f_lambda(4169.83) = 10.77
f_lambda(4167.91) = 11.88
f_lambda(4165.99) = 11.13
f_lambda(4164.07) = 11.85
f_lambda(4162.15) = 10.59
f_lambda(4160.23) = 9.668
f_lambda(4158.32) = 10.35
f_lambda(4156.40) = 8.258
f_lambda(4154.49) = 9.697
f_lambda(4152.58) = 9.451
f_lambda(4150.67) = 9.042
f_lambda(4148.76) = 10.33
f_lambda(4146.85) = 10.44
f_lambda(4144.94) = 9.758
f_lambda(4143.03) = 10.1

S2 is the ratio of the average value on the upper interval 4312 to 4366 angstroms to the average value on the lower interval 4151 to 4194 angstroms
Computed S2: 1.3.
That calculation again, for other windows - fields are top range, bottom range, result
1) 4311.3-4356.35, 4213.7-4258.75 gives 1.10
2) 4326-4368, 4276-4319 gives 1.25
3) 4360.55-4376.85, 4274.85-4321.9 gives 1.26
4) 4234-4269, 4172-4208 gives 1.15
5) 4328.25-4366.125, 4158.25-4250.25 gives 1.22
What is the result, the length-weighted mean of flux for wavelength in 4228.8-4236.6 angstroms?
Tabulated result 11.8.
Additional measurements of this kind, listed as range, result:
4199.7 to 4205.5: 10.5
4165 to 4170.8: 11.3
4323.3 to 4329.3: 12.6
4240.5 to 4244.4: 11.2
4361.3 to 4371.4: 13.6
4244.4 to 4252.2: 11.7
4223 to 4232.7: 10.7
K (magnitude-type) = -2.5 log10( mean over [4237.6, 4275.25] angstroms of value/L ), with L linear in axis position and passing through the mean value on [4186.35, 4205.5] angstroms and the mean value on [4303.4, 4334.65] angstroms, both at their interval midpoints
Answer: -0.053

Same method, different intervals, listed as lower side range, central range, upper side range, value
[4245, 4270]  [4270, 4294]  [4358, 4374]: 0.12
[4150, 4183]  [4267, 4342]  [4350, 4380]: 0.10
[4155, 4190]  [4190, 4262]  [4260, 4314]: -0.07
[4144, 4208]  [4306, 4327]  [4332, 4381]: 0.11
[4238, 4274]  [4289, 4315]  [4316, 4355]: 0.24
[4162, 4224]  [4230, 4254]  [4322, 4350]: -0.02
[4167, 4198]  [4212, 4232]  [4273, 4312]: -0.08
